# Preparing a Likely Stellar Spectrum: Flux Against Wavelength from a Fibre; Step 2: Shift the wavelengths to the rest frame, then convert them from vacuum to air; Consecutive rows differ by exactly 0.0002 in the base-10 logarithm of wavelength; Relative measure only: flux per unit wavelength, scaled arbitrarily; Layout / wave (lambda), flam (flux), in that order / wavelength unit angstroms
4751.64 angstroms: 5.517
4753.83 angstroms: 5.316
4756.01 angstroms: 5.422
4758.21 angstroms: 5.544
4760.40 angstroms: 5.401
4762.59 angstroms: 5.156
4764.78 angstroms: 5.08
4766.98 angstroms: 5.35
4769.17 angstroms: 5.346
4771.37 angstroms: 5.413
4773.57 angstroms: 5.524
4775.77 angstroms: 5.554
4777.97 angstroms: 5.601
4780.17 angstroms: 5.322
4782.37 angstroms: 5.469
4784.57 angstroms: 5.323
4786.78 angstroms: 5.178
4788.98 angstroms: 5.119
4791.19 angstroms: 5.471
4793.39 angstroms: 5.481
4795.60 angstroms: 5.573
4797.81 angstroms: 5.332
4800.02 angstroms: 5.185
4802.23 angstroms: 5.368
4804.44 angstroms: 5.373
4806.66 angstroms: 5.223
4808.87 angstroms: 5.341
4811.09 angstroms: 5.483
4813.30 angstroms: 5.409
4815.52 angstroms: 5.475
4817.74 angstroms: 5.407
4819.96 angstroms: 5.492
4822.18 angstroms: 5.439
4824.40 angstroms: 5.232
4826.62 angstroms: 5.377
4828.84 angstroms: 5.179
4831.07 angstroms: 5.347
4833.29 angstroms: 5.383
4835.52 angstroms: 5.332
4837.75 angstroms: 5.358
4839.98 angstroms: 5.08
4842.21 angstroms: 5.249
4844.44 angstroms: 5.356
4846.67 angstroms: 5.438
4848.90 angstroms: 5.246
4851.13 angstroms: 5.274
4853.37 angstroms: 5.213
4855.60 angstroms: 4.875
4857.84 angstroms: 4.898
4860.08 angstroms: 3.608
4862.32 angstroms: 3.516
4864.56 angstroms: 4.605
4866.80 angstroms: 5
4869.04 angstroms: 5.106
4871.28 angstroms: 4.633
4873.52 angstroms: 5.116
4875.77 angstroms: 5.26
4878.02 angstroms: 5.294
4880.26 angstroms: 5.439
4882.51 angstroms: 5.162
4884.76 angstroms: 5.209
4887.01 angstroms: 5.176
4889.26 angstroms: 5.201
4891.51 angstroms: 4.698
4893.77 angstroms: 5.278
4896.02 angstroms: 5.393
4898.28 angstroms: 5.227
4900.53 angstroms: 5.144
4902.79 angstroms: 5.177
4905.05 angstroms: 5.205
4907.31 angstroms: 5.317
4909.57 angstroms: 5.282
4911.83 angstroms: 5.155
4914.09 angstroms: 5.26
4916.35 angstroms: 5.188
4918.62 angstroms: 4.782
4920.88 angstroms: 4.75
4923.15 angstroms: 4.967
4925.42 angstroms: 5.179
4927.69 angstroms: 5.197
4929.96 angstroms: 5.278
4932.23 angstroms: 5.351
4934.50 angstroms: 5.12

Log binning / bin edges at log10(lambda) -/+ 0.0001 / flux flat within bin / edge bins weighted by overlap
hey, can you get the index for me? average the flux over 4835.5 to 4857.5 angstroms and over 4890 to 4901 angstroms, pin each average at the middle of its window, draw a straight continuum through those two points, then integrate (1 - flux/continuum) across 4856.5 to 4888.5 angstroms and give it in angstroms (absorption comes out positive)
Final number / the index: 1.98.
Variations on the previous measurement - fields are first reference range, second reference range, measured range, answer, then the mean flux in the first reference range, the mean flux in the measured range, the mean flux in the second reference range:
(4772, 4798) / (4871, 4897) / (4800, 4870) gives 1.9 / 5.42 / 5.15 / 5.17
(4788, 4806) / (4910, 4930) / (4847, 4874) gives 2.3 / 5.36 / 4.77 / 5.08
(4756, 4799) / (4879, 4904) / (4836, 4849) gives 0.0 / 5.38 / 5.29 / 5.19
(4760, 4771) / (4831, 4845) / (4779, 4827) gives -0.8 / 5.27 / 5.37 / 5.29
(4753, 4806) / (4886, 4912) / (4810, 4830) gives -0.3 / 5.37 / 5.39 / 5.19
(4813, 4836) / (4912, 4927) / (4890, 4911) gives -0.4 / 5.37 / 5.19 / 5.03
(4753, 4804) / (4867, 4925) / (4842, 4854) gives -0.2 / 5.37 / 5.3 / 5.14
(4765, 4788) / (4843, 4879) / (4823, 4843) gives -0.9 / 5.39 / 5.28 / 4.9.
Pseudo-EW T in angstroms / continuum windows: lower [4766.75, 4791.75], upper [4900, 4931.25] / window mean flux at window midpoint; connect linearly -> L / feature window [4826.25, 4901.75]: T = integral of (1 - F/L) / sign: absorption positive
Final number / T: 2.2 angstroms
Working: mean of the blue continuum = 5.39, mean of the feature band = 5.08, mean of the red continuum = 5.13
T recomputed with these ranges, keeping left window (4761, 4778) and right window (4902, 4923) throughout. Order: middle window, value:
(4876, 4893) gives 0.0 angstroms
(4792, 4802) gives -0.1 angstroms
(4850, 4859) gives 0.3 angstroms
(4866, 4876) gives 0.4 angstroms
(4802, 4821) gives -0.4 angstroms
